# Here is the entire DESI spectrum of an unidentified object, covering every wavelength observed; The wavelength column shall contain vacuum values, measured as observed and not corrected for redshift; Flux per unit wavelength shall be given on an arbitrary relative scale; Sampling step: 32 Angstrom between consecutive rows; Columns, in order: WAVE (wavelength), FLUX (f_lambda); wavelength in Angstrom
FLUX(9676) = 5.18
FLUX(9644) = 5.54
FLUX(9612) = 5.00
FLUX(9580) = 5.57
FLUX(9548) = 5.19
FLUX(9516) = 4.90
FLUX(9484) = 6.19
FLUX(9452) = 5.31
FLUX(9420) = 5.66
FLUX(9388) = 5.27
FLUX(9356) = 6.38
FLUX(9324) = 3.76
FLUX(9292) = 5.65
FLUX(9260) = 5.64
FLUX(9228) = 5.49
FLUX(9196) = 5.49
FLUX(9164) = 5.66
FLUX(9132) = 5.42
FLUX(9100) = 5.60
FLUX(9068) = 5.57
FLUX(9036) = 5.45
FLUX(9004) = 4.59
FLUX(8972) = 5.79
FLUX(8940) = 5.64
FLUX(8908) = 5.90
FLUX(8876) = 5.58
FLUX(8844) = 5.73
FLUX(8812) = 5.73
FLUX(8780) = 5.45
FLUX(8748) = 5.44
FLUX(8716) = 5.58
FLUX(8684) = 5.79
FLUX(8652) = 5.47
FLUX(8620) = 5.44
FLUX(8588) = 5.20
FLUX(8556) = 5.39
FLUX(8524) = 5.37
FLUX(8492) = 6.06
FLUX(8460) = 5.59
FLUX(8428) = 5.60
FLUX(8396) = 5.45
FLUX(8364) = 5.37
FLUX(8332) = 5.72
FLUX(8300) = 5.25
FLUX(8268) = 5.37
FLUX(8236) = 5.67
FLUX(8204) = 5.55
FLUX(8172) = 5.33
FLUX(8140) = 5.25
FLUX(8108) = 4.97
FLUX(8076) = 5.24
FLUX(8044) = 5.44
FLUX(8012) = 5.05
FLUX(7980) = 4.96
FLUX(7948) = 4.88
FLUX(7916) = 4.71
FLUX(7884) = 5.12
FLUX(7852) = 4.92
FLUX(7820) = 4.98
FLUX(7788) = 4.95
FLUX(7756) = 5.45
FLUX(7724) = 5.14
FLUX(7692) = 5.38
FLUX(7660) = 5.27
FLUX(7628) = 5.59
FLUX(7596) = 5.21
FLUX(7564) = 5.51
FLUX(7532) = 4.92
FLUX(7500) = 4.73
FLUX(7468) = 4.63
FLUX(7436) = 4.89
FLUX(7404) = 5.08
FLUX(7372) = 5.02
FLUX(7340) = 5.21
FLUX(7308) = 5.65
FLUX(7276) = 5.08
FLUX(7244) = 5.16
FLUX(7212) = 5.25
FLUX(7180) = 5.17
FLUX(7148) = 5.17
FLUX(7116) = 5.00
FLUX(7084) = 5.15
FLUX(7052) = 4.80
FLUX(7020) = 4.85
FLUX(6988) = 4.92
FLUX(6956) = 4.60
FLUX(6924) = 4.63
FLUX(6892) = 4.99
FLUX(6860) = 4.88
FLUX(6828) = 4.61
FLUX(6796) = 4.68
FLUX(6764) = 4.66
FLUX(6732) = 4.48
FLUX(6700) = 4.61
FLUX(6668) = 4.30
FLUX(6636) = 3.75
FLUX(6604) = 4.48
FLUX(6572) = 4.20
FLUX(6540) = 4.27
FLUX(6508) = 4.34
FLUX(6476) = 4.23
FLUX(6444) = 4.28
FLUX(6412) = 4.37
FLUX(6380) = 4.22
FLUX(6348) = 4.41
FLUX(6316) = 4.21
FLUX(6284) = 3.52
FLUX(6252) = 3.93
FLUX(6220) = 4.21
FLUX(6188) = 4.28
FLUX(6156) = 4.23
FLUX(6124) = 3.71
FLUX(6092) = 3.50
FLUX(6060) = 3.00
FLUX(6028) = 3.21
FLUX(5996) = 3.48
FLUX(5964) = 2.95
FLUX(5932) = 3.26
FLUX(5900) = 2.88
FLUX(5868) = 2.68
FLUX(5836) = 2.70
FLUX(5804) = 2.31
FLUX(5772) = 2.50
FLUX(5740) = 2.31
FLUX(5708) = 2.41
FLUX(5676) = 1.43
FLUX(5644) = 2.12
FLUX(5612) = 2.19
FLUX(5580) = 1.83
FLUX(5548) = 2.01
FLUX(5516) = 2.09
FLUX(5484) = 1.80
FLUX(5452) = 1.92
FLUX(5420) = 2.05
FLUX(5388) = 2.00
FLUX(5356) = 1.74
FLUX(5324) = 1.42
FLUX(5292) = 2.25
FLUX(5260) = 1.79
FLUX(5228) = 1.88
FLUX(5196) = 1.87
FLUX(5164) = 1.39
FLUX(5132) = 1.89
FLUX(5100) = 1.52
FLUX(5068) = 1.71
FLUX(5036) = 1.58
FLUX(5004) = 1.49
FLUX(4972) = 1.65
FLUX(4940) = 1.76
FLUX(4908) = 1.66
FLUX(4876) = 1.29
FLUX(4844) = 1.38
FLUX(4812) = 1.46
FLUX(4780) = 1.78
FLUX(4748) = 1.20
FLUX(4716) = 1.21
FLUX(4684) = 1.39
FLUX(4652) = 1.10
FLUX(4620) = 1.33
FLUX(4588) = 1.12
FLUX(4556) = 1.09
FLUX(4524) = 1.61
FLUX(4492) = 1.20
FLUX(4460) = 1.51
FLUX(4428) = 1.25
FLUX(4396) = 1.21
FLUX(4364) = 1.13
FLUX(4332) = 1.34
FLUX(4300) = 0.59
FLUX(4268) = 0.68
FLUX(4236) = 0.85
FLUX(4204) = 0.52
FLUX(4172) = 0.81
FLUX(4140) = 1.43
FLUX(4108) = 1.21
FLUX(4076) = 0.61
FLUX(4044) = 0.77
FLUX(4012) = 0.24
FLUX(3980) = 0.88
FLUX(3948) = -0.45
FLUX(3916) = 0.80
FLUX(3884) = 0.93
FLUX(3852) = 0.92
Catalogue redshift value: 0.529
